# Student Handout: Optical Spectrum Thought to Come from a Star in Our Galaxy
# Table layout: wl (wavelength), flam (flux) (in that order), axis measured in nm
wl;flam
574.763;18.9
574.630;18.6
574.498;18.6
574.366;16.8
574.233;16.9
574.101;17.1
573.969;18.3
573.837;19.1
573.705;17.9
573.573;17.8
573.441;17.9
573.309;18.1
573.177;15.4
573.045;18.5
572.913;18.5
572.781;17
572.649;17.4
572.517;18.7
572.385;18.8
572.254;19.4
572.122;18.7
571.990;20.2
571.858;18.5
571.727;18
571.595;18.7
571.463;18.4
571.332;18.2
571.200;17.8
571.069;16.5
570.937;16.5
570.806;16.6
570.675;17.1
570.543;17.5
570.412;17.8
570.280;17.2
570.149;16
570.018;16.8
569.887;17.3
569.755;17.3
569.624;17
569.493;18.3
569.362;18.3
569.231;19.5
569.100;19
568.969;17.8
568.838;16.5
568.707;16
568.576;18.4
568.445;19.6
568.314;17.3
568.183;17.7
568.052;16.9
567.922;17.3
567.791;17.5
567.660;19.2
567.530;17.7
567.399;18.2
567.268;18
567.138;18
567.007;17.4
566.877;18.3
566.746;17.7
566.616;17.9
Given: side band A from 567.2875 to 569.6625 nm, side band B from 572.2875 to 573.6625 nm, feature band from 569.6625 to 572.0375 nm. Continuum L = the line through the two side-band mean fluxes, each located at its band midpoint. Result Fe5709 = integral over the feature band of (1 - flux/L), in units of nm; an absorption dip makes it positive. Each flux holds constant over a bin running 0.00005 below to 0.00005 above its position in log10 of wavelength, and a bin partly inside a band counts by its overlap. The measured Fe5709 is 0.04 nm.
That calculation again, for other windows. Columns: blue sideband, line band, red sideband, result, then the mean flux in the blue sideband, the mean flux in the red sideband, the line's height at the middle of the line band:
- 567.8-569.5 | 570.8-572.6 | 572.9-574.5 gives -0.05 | 17.9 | 17.7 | 17.8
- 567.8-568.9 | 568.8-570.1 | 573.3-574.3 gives -0.02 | 17.5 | 17.9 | 17.5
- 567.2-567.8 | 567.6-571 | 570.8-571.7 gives 0.07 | 18.2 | 17.6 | 17.9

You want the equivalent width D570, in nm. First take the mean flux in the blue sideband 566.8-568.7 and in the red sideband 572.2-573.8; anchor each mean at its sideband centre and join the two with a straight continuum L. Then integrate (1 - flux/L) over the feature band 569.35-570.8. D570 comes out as 0.054 nm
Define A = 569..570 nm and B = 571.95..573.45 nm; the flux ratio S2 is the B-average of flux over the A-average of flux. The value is 1.0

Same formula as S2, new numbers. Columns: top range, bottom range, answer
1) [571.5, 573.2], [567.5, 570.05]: 1.03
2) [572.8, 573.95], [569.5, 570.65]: 1.04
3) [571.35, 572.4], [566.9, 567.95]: 1.05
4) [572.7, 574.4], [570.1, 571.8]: 1.01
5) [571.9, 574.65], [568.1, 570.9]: 1.03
